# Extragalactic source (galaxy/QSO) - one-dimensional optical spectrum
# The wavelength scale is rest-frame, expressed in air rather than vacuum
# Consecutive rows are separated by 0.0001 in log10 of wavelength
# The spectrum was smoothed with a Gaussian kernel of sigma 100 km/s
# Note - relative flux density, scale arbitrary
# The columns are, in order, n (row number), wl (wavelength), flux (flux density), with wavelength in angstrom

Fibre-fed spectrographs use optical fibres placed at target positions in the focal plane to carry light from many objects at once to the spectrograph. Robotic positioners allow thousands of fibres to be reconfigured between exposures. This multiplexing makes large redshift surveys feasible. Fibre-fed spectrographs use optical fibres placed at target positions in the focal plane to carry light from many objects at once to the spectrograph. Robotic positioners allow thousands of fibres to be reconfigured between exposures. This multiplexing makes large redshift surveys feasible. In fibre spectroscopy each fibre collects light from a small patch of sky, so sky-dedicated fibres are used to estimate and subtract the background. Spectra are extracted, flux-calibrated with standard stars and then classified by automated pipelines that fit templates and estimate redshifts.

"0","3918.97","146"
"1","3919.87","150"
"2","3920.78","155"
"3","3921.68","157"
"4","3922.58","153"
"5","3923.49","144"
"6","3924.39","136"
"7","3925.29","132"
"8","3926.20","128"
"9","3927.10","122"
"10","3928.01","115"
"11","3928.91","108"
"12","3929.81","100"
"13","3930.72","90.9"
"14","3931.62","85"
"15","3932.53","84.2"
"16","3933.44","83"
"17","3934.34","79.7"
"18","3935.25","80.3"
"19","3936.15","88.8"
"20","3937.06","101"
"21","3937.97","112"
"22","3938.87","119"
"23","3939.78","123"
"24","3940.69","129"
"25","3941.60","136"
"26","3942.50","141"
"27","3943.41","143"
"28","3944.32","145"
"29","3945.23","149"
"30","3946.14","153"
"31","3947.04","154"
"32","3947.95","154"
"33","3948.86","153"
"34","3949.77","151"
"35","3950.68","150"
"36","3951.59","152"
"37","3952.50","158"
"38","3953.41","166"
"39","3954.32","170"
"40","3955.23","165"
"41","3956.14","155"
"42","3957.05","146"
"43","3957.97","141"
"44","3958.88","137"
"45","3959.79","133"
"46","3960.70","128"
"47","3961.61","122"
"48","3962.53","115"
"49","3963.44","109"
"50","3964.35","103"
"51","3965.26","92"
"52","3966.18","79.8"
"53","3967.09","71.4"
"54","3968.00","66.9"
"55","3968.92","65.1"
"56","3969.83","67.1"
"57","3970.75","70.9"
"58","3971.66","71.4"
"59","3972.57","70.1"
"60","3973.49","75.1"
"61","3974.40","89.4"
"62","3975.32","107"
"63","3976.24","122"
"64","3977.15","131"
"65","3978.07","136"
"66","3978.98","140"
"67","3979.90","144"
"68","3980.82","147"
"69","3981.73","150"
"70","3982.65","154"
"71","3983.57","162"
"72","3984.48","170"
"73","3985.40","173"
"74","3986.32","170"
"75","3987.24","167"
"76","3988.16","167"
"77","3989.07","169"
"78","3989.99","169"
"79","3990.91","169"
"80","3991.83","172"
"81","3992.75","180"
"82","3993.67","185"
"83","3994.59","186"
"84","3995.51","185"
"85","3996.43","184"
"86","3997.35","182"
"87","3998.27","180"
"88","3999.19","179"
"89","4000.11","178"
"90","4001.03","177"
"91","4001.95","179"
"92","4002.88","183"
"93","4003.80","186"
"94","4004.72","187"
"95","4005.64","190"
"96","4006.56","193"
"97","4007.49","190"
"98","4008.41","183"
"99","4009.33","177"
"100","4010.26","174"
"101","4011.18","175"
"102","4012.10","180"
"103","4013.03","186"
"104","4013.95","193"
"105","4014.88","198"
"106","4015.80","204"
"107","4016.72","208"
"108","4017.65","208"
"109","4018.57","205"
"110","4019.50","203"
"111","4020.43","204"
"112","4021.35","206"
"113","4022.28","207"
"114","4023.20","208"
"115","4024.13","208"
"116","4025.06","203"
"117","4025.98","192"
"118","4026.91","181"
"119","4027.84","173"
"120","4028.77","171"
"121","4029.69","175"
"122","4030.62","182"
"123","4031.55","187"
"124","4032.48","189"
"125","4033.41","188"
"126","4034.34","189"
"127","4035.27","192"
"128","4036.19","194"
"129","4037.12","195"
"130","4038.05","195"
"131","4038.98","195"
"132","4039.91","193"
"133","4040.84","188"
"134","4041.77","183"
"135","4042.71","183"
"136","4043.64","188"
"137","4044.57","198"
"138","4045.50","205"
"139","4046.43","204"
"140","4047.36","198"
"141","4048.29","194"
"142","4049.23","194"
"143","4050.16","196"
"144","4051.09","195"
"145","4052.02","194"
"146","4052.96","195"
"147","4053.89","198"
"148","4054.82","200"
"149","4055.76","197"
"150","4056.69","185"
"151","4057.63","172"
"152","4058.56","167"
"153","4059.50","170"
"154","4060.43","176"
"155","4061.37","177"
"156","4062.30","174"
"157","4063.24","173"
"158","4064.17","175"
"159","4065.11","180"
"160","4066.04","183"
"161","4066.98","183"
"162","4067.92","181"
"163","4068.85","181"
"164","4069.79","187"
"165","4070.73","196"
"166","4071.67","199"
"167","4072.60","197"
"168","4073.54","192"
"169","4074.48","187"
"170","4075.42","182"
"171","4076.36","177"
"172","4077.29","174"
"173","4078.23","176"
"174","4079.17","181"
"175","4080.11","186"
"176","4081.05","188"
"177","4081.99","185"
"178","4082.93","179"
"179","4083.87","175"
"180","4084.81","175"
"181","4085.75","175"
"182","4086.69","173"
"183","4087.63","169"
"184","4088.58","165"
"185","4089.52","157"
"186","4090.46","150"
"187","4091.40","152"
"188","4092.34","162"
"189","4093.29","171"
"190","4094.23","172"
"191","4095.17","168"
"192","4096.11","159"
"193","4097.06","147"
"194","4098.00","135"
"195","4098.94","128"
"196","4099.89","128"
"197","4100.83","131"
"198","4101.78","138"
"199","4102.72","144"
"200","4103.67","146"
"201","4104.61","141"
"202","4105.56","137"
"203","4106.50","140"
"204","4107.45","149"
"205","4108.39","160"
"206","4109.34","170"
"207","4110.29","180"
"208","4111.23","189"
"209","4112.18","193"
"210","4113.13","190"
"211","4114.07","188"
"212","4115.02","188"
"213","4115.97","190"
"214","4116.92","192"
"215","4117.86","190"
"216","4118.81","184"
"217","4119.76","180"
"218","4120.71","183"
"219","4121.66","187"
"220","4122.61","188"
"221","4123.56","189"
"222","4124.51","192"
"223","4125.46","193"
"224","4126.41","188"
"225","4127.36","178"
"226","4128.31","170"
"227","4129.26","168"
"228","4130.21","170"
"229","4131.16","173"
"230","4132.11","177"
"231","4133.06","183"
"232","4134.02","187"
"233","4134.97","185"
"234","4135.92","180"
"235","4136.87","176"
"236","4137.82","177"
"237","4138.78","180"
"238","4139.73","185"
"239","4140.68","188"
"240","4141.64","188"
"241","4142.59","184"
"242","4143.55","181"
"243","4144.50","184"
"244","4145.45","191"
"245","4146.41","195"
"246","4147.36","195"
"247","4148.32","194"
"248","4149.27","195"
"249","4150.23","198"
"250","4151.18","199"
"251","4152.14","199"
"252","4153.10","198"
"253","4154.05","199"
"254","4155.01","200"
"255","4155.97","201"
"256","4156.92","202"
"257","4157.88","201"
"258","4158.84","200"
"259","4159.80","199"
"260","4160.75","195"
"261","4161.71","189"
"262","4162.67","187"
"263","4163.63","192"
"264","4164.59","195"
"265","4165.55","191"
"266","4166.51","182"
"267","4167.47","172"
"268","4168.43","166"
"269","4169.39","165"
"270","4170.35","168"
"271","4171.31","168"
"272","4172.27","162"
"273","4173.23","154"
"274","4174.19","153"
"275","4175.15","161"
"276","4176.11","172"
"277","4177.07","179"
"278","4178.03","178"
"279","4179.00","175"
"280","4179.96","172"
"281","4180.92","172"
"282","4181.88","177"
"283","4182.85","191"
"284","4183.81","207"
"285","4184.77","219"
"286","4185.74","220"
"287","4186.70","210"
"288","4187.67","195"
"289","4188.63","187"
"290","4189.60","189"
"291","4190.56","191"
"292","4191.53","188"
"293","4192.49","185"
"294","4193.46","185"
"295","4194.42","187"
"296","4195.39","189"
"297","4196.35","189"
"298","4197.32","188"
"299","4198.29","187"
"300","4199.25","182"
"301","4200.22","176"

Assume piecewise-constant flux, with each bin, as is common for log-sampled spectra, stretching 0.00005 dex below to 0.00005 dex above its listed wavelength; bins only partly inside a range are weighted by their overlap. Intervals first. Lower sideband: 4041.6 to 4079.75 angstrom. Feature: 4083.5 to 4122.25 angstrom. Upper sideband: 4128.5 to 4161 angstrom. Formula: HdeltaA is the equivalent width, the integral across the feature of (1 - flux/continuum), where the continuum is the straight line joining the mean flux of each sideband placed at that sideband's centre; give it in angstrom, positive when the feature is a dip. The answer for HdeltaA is 4.7 angstrom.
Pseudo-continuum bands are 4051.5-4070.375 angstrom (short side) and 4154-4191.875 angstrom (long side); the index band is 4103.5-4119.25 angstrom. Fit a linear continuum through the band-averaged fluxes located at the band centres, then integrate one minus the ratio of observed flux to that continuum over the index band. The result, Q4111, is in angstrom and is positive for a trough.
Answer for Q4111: 1.0 angstrom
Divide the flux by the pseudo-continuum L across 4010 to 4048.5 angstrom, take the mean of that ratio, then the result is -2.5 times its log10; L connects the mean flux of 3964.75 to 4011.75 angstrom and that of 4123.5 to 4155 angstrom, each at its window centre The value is -0.21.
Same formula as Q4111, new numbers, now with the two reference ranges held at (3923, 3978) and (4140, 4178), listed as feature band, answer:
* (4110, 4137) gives -1.55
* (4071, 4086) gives -2.25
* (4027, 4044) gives -4.79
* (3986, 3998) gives -4.06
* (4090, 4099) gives 0.49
